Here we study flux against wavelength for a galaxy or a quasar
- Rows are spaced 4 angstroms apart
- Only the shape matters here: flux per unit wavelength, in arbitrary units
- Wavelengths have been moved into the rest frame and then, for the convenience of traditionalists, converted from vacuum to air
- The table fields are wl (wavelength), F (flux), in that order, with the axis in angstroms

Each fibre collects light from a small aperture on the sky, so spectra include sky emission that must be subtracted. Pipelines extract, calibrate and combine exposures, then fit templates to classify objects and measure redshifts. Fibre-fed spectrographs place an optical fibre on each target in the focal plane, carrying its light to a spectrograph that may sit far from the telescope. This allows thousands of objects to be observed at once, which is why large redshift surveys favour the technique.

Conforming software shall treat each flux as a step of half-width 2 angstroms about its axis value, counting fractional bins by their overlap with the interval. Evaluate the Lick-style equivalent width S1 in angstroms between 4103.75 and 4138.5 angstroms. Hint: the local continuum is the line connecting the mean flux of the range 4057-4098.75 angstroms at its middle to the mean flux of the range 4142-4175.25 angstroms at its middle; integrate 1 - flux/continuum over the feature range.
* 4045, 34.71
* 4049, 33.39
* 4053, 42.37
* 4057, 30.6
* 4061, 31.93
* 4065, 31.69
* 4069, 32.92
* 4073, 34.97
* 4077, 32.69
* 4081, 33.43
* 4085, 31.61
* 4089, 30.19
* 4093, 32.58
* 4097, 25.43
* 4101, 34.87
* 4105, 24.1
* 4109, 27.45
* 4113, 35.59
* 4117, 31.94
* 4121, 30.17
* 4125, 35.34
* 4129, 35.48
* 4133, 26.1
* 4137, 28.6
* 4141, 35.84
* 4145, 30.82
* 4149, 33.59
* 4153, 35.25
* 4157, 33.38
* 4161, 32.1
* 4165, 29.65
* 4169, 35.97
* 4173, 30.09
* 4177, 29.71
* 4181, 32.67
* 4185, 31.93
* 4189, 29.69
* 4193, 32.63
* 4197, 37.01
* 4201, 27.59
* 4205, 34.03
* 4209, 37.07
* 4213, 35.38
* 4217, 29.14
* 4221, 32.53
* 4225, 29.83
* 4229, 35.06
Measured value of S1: 1.66 angstroms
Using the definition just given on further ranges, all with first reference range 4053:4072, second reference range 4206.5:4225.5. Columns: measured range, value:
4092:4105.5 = 1.43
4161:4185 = 1.00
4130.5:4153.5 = 1.05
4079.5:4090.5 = 0.44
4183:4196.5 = 0.42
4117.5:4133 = 0.25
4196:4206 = 0.21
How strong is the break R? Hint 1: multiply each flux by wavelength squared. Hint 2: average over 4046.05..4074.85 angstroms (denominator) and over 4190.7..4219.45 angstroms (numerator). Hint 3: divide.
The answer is 1.05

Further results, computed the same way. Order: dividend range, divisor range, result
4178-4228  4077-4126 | 1.10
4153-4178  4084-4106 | 1.11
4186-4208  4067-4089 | 1.04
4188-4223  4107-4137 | 1.09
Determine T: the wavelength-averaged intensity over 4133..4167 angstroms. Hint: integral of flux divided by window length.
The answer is 32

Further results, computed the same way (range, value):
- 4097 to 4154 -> 31.5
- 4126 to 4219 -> 32.4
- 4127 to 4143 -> 31.5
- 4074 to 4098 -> 31.4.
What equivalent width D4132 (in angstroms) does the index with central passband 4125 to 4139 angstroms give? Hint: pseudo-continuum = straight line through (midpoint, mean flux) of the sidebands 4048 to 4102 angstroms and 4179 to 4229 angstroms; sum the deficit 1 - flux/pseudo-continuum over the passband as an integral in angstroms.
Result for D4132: 0.79 angstroms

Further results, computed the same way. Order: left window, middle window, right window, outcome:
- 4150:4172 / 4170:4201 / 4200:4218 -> 1.2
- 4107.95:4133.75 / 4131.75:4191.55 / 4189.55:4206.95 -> 1.1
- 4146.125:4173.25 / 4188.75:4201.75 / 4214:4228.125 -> -0.2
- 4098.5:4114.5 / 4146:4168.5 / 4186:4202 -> -1.2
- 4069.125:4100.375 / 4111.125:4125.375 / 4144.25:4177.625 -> -0.4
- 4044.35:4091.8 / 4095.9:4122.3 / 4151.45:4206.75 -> 2.3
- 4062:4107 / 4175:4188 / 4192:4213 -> 0.8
